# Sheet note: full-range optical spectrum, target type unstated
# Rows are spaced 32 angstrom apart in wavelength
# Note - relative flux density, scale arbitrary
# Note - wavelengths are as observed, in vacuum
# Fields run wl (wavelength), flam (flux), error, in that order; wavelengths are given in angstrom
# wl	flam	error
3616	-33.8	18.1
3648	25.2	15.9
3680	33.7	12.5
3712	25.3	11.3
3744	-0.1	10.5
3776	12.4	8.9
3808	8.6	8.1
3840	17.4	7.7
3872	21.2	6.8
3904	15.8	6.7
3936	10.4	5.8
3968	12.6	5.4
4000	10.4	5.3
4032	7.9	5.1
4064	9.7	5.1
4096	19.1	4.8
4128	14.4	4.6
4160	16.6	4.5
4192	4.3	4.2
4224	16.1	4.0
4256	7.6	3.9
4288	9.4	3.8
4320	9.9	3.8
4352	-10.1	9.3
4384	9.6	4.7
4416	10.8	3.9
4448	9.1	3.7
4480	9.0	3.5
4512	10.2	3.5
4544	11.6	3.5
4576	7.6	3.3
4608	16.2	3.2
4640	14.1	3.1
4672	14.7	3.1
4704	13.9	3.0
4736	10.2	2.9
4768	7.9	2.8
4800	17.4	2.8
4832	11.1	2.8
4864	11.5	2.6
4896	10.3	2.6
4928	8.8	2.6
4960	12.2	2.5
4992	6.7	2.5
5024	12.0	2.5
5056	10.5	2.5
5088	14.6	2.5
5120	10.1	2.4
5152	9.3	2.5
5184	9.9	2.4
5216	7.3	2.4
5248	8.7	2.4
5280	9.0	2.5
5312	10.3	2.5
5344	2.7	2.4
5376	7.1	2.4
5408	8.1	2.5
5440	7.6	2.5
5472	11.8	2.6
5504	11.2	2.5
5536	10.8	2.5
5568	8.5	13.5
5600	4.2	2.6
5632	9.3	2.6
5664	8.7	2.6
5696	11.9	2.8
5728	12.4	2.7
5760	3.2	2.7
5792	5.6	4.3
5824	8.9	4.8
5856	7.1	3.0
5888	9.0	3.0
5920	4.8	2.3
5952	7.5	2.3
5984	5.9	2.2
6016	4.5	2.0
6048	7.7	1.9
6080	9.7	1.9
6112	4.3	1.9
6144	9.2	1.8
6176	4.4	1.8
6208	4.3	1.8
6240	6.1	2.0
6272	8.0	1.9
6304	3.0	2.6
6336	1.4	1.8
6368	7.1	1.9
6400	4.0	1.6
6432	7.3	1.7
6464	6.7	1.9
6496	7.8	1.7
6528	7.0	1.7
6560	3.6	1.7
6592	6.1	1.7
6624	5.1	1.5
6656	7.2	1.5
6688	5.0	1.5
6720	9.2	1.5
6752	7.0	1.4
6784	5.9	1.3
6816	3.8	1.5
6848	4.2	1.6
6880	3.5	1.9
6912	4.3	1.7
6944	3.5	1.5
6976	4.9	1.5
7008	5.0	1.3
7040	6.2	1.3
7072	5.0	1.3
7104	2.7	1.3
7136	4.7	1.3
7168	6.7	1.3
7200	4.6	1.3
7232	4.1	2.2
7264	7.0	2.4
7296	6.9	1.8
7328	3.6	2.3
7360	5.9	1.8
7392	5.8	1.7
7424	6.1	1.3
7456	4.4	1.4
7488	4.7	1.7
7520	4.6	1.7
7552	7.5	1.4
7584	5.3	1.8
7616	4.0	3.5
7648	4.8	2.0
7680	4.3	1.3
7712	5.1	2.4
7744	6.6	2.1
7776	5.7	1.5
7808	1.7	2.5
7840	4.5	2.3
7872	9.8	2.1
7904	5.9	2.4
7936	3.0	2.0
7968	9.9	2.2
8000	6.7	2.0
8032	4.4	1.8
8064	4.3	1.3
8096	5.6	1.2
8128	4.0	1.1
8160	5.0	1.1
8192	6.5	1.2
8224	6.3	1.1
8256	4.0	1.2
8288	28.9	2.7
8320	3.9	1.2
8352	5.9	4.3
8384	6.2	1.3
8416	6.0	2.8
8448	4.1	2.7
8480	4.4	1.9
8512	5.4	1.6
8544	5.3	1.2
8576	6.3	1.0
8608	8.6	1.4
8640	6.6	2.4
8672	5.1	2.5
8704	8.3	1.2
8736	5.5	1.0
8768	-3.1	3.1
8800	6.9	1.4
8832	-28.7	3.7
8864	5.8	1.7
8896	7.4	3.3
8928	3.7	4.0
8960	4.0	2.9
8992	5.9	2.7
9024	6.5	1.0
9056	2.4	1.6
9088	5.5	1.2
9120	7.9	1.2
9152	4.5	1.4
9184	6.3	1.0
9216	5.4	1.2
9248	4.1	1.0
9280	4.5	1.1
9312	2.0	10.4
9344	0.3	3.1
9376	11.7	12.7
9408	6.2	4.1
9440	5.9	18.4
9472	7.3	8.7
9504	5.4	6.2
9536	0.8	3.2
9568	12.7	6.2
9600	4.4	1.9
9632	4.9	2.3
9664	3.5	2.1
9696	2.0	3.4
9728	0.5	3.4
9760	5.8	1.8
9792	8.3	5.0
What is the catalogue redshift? 1.22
